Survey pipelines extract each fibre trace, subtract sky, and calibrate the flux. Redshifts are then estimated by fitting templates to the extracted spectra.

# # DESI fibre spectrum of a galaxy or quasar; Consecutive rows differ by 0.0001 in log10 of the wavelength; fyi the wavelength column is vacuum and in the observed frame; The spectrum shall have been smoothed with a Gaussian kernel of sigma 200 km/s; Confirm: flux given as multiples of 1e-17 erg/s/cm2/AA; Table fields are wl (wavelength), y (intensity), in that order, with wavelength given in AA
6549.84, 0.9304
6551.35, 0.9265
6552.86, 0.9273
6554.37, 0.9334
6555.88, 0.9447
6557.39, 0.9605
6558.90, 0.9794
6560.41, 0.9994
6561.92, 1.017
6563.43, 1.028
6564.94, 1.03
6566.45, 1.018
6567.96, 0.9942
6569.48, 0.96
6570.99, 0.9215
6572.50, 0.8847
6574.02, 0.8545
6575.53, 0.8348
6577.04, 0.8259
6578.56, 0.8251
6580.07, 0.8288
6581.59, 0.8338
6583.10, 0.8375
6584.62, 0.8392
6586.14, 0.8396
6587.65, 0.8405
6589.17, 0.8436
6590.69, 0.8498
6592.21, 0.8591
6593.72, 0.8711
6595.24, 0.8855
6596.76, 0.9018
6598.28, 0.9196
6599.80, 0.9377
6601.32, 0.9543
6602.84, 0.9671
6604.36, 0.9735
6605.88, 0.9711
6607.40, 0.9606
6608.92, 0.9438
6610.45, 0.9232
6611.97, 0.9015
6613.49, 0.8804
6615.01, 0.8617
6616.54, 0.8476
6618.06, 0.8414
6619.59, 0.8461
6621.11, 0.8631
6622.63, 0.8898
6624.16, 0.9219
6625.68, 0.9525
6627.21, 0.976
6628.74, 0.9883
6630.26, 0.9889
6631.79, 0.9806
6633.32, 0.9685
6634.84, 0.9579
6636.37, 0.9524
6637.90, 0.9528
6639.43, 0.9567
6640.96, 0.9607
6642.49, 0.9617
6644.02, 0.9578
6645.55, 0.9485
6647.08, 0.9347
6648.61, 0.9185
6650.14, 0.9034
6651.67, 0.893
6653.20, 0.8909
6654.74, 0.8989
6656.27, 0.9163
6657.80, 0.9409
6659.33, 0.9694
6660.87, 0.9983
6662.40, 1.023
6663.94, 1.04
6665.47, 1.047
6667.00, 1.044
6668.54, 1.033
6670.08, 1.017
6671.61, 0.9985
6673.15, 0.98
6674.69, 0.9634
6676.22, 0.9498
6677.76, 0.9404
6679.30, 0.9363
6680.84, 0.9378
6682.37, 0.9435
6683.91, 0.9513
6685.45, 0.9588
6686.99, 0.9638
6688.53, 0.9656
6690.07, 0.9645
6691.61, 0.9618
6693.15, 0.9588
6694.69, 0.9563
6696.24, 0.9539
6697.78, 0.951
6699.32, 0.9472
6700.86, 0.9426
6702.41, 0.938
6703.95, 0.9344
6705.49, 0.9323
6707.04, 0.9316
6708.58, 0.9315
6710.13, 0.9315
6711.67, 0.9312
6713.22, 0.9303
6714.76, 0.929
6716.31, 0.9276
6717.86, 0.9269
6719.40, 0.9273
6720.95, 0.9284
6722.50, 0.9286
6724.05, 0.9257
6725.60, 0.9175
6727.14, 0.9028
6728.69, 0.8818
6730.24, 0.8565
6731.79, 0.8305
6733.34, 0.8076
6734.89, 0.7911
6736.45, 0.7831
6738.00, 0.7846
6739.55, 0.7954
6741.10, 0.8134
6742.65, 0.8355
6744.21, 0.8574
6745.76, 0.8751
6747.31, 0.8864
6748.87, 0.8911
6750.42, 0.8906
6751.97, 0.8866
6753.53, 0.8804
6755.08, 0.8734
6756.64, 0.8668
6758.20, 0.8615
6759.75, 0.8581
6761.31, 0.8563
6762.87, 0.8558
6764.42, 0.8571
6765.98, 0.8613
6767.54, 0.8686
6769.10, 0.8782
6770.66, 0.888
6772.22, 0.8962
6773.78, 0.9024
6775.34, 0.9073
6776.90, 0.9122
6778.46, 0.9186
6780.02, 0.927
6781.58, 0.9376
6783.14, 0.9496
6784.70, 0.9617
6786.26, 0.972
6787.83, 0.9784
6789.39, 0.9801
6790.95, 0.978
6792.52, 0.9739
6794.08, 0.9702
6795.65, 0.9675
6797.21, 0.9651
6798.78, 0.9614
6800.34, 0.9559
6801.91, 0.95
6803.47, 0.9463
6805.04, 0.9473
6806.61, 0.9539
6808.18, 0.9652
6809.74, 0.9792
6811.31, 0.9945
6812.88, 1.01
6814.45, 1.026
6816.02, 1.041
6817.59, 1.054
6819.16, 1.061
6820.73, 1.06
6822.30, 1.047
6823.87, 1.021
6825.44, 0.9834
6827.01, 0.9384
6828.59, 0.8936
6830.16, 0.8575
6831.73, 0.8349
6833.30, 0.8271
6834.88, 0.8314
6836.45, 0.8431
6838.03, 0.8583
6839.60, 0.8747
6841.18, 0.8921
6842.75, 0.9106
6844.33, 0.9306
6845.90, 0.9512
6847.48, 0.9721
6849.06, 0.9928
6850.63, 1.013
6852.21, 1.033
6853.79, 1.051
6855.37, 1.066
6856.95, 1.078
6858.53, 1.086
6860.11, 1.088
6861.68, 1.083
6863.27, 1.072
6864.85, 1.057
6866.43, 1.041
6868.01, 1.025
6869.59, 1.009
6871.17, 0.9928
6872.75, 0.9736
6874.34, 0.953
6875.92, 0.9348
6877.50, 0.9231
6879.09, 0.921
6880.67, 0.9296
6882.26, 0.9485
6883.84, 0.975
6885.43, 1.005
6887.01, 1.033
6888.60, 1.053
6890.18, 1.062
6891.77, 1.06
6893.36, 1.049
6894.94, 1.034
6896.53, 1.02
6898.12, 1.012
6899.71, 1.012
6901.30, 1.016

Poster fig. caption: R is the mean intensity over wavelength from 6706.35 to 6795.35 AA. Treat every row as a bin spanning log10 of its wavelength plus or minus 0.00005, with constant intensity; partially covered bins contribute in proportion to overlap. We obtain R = 0.895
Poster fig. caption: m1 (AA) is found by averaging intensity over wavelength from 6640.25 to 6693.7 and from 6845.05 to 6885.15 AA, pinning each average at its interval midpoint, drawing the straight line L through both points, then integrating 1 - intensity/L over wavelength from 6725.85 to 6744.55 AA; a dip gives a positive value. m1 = 2.82 AA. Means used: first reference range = 0.962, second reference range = 1.01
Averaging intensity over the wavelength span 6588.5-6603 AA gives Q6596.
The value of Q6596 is 0.896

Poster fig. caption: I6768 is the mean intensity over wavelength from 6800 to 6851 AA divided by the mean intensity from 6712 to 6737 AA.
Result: 1.07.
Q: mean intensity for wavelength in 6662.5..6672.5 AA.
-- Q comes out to 1.03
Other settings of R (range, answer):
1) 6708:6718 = 0.929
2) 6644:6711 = 0.957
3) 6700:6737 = 0.903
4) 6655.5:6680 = 0.988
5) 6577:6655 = 0.909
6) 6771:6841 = 0.949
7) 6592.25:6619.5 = 0.911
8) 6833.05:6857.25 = 0.945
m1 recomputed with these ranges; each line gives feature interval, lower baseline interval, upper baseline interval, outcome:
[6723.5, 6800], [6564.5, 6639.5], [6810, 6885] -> 5.0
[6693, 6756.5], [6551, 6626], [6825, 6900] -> 3.3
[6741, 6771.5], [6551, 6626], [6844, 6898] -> 3.2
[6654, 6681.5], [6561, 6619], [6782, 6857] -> -1.7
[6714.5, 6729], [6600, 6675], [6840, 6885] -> 0.7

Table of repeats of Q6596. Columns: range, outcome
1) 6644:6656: 0.916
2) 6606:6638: 0.924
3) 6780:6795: 0.965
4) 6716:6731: 0.912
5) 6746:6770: 0.872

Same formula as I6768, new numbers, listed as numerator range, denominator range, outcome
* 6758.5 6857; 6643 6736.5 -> 1.01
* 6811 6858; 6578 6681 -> 1.04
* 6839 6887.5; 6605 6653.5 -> 1.07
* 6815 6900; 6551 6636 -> 1.08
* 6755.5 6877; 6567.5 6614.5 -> 1.07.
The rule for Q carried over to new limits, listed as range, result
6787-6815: 0.972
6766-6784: 0.906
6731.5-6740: 0.797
